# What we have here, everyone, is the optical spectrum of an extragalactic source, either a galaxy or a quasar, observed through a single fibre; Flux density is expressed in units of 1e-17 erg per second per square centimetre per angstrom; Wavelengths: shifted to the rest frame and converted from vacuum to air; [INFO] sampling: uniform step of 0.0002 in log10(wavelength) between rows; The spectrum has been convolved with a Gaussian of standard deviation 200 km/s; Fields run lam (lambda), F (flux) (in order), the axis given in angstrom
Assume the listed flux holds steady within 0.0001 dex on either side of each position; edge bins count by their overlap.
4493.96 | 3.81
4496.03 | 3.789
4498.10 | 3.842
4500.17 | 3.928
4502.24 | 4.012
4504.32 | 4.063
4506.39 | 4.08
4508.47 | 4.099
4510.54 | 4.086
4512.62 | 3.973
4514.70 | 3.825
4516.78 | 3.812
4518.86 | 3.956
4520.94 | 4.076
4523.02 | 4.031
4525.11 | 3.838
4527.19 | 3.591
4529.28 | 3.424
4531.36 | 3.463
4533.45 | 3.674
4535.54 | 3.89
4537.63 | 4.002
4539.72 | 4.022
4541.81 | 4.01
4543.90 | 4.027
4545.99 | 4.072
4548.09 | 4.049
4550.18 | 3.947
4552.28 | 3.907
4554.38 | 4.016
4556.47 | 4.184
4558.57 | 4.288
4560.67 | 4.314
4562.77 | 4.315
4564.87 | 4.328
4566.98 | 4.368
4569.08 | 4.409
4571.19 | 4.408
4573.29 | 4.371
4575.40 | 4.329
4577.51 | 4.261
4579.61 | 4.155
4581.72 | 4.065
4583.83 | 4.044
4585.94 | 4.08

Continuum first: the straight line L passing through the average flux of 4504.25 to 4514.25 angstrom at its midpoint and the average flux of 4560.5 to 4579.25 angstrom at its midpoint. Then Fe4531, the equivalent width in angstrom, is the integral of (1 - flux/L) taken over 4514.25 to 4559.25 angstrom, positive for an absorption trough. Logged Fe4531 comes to 2.9 angstrom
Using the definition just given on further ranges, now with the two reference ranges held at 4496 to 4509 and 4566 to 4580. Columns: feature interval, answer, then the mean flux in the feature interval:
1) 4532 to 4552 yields 1.1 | 3.95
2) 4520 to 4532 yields 1.0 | 3.74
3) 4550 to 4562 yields 0.4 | 4.13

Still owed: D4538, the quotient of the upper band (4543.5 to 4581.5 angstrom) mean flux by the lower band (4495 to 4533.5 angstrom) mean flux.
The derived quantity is 1.09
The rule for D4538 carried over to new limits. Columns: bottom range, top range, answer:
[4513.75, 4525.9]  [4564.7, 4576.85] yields 1.11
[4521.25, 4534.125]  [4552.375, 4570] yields 1.15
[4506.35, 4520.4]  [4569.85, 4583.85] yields 1.07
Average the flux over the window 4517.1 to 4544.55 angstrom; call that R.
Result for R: 3.84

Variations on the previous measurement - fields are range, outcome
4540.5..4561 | 4.07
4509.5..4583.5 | 4.04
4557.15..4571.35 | 4.34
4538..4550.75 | 4.02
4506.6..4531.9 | 3.86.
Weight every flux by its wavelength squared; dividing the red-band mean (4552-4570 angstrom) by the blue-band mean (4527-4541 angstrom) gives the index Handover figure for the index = 1.15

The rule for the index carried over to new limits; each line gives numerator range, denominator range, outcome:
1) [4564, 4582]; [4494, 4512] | 1.12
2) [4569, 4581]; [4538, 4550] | 1.08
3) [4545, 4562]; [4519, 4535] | 1.11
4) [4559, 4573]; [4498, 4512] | 1.11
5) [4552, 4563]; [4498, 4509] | 1.07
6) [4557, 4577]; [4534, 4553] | 1.10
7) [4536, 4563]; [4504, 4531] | 1.06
